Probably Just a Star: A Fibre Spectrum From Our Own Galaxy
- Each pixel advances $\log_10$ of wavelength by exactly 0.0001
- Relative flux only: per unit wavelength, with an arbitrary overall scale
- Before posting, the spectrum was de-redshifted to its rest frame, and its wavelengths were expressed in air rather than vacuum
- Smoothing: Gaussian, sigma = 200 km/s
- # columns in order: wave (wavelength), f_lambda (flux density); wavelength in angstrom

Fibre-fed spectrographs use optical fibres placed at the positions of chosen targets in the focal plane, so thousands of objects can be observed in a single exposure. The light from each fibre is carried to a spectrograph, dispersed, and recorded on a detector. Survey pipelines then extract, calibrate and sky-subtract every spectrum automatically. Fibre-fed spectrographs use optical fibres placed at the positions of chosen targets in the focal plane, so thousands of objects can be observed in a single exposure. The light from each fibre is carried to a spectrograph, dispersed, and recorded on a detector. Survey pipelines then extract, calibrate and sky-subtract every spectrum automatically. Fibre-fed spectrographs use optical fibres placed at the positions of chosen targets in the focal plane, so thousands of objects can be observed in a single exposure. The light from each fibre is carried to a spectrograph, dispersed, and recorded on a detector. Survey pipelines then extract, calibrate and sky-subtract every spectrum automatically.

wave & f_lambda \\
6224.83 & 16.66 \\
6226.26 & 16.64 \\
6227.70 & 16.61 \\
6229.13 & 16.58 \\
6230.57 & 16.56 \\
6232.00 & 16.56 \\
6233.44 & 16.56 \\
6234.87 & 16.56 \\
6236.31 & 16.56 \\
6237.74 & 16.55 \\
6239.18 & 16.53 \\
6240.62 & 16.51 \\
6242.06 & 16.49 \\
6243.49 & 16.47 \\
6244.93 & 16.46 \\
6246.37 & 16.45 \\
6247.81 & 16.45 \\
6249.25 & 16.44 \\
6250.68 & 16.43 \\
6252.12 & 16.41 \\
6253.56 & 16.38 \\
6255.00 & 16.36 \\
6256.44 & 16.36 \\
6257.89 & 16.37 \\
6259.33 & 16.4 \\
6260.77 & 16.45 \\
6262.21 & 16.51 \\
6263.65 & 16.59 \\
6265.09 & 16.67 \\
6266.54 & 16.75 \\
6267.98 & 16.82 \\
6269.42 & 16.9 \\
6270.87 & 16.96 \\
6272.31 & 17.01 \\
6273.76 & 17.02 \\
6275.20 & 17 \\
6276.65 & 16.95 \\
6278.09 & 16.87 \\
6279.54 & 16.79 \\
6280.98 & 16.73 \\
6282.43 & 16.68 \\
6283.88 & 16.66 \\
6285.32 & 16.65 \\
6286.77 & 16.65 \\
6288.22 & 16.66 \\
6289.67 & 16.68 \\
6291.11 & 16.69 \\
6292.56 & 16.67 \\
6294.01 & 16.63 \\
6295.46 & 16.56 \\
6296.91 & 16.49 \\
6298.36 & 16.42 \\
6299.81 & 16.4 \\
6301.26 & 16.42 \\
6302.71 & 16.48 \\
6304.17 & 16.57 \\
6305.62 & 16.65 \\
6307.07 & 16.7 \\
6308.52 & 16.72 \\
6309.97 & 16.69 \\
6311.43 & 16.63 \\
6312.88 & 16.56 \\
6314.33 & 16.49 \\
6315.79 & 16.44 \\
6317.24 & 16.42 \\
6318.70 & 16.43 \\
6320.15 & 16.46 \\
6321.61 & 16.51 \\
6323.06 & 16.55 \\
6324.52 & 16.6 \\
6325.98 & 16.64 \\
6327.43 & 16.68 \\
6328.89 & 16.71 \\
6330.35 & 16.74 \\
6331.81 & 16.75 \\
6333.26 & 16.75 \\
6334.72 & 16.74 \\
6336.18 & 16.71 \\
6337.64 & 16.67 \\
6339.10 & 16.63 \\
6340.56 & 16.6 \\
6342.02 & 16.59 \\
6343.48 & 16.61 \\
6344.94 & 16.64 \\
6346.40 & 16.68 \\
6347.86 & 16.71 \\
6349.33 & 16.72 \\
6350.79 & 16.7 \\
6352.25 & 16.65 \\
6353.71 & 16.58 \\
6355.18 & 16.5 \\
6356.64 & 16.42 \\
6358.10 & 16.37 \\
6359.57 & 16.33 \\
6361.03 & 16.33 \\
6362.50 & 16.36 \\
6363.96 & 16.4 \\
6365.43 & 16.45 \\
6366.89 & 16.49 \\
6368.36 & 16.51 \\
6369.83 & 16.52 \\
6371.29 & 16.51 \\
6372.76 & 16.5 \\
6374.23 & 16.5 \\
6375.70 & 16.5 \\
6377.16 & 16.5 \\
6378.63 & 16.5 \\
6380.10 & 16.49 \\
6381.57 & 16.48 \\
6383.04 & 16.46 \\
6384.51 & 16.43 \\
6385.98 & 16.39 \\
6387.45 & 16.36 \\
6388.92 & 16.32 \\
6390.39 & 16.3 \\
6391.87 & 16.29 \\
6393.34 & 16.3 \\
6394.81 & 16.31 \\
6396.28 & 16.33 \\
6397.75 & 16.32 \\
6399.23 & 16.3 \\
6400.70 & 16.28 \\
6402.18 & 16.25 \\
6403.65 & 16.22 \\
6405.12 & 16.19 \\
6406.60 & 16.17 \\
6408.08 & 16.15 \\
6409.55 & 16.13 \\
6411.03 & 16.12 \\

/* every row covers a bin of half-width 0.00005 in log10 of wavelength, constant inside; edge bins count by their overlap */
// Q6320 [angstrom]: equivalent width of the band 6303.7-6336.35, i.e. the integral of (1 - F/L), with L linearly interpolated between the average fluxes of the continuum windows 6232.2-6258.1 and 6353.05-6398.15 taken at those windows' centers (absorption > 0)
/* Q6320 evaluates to -0.3 angstrom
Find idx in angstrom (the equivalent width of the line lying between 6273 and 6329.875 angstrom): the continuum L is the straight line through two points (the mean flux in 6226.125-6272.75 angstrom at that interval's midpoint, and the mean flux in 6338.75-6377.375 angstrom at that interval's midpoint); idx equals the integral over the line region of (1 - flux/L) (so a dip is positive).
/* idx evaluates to -0.3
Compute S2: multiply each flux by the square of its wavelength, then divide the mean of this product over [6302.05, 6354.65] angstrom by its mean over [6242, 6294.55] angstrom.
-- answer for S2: 1.02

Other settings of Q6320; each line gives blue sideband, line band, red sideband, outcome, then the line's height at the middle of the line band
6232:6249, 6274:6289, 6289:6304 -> -0.2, 16.5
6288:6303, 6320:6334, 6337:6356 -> 0.0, 16.6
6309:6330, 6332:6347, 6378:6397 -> -0.1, 16.5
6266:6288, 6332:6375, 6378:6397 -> -0.1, 16.5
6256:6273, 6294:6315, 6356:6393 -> 0.0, 16.6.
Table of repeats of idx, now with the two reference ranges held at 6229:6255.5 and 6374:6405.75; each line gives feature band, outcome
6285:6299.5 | -0.1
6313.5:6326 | -0.1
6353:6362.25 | 0.0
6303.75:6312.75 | -0.1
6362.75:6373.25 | -0.1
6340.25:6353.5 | -0.2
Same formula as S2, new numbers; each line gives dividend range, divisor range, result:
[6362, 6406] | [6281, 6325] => 1.01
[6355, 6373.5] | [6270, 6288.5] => 1.00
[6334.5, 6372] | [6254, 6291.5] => 1.02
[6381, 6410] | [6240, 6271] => 1.03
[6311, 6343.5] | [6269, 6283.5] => 1.00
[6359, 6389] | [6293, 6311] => 1.02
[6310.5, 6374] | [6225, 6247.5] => 1.04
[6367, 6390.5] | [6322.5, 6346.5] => 1.00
